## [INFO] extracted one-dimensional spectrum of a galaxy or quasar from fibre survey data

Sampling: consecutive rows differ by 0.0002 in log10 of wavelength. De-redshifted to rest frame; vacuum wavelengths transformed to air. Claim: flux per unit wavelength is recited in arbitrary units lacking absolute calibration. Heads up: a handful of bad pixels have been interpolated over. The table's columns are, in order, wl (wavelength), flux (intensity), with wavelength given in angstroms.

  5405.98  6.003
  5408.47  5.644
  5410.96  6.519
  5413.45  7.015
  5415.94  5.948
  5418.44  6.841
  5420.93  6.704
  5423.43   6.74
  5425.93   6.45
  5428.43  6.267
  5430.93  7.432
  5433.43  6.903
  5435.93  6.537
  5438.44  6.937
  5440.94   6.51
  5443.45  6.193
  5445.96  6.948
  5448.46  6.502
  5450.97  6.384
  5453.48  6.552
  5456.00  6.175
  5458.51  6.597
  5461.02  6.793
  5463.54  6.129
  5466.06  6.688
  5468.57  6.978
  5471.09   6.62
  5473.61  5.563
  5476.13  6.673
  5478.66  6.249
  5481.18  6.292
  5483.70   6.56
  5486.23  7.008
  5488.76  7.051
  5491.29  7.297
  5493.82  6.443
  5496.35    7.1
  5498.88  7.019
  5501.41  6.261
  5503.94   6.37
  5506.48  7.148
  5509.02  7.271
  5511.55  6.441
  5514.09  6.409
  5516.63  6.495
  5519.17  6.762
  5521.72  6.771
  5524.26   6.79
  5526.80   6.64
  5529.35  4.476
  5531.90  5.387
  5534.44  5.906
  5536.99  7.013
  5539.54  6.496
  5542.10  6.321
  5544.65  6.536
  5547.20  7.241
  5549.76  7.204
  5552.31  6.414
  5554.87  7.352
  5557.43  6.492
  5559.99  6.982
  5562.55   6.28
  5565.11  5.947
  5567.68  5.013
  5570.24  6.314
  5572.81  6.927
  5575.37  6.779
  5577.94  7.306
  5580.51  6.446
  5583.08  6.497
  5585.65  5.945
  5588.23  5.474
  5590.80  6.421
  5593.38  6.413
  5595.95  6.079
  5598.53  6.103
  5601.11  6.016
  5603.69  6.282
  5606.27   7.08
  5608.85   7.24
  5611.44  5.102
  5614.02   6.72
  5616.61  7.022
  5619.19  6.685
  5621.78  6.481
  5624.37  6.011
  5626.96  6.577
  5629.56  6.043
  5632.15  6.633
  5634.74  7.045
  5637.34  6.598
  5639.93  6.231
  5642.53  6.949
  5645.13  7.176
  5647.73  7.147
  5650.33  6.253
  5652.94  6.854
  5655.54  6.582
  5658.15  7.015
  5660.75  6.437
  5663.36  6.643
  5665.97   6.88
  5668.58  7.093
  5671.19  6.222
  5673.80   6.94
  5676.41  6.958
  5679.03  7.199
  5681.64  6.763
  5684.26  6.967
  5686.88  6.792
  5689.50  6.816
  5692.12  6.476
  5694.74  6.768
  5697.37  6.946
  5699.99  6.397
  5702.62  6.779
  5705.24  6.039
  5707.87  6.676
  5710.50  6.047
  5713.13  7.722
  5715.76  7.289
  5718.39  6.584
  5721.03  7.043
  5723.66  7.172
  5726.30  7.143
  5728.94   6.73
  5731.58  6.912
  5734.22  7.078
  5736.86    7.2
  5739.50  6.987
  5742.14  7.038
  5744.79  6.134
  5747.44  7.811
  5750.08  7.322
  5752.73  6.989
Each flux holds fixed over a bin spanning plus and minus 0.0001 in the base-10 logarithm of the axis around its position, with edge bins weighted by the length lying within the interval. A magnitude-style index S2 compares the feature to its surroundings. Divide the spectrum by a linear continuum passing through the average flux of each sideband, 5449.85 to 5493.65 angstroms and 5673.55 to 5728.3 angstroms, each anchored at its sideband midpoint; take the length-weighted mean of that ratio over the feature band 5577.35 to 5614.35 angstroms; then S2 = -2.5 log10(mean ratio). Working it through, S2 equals 0.07 mag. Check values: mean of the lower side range 6.56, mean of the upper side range 6.83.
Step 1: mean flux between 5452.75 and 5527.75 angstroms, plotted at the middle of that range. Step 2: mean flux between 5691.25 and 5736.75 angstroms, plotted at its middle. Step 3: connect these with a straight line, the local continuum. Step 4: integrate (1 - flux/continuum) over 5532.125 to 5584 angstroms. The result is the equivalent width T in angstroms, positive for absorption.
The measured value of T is 1.1 angstroms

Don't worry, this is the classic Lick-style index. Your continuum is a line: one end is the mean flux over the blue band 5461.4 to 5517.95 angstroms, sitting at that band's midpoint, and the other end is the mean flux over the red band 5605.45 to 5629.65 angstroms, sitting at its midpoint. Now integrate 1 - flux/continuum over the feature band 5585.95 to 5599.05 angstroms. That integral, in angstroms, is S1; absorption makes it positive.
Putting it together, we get 0.9 angstroms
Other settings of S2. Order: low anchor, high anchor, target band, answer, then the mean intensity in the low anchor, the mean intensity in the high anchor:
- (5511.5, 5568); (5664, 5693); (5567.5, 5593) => 0.03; 6.43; 6.83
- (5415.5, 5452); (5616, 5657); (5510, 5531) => 0.05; 6.64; 6.64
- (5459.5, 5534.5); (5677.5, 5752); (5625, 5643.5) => 0.03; 6.53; 6.89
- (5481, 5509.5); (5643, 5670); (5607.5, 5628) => 0.05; 6.83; 6.81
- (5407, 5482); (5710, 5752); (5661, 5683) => 0.02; 6.53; 7.03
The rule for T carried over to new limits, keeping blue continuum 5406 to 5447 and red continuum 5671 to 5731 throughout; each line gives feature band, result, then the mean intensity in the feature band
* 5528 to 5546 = 1.7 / 6.03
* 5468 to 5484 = 0.6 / 6.39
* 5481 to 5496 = -0.4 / 6.83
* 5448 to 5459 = 0.3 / 6.42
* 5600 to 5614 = 0.7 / 6.38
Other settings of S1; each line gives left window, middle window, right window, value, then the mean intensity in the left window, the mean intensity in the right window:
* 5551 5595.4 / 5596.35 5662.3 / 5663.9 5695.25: 0.6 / 6.41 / 6.82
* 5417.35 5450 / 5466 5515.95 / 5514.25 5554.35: -0.9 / 6.69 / 6.45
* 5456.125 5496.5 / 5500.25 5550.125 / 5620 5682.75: 1.1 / 6.6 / 6.7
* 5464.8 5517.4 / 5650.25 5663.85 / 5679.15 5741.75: 0.3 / 6.67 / 6.85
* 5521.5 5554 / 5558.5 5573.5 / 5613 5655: 0.6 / 6.4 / 6.65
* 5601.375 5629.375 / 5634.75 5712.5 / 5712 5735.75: 0.8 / 6.48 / 7.07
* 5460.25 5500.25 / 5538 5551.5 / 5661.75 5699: -0.1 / 6.65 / 6.81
